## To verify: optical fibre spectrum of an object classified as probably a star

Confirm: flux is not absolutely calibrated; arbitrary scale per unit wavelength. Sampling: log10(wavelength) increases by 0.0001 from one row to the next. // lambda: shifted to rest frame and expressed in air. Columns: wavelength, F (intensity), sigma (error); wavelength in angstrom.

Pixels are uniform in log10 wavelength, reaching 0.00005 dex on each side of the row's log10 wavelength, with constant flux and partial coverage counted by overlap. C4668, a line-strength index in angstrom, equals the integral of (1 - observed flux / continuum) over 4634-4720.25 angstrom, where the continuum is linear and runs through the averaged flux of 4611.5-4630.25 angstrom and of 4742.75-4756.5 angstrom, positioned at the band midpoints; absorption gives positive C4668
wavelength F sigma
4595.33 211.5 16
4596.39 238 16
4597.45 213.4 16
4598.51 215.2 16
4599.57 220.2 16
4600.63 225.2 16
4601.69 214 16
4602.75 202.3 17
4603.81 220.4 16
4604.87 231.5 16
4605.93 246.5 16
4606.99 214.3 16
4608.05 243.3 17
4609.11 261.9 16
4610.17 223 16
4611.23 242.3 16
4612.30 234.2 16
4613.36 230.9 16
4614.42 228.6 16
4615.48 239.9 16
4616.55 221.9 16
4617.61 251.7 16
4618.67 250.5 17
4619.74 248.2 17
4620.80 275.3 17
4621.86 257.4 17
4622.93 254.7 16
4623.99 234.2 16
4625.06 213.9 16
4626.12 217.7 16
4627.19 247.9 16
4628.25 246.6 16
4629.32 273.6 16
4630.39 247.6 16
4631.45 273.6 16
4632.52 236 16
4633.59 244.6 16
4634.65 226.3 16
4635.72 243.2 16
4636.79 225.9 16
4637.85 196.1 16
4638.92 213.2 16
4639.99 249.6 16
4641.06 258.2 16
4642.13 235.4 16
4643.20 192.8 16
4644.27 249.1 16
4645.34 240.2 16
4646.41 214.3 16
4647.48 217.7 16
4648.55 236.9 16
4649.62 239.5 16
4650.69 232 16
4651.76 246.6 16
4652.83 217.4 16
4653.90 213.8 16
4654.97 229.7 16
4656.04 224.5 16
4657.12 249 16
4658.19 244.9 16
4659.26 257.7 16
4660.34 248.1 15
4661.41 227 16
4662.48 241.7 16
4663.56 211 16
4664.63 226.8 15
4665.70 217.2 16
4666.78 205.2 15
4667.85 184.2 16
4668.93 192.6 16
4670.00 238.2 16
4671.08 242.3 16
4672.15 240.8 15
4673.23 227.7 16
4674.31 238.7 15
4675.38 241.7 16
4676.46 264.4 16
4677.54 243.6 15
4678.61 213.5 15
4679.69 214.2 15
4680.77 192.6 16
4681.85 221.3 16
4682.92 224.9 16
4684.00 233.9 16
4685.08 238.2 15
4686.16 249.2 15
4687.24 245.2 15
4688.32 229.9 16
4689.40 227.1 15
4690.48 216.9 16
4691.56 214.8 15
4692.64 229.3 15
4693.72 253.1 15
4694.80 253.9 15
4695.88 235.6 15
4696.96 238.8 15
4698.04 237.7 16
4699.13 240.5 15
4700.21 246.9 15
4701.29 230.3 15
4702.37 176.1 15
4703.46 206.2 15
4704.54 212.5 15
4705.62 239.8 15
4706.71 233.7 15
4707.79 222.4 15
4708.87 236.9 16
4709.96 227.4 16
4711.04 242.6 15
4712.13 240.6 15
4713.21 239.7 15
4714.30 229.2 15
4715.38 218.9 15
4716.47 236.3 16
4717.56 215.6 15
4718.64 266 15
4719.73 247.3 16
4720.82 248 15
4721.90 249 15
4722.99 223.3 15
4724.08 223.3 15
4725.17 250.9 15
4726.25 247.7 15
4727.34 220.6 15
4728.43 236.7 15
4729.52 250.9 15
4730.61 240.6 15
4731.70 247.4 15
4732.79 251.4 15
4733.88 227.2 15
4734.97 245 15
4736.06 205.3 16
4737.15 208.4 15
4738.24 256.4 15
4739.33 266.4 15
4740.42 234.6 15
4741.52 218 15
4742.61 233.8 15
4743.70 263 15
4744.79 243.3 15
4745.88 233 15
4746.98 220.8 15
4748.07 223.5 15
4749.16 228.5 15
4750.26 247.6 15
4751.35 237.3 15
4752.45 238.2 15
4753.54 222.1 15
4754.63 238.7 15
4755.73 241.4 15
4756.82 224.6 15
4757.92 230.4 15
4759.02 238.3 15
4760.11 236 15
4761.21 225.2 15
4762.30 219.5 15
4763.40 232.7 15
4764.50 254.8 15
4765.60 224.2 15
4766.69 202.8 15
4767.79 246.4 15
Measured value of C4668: 3.5 angstrom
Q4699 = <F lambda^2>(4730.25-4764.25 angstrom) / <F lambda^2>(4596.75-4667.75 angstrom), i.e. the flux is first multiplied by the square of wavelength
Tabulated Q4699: 1.06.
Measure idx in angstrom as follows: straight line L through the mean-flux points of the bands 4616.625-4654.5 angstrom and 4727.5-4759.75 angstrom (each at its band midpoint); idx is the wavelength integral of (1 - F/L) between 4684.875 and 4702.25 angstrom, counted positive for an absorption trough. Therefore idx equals 0.12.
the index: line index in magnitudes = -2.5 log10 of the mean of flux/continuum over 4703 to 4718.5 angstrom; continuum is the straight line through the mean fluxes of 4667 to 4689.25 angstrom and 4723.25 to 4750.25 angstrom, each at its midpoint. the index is 0.015 mag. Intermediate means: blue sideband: 228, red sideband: 237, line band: 230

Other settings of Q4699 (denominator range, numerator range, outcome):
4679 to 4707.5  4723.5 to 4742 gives 1.06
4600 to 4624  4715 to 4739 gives 1.05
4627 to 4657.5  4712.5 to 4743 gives 1.05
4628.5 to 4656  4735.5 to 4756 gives 1.05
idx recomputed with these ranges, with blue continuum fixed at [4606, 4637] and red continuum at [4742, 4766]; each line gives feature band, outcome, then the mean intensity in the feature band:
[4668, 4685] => 0.8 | 228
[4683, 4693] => 0.3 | 231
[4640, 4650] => 0.3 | 232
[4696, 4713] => 0.6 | 229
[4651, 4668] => 0.8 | 229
